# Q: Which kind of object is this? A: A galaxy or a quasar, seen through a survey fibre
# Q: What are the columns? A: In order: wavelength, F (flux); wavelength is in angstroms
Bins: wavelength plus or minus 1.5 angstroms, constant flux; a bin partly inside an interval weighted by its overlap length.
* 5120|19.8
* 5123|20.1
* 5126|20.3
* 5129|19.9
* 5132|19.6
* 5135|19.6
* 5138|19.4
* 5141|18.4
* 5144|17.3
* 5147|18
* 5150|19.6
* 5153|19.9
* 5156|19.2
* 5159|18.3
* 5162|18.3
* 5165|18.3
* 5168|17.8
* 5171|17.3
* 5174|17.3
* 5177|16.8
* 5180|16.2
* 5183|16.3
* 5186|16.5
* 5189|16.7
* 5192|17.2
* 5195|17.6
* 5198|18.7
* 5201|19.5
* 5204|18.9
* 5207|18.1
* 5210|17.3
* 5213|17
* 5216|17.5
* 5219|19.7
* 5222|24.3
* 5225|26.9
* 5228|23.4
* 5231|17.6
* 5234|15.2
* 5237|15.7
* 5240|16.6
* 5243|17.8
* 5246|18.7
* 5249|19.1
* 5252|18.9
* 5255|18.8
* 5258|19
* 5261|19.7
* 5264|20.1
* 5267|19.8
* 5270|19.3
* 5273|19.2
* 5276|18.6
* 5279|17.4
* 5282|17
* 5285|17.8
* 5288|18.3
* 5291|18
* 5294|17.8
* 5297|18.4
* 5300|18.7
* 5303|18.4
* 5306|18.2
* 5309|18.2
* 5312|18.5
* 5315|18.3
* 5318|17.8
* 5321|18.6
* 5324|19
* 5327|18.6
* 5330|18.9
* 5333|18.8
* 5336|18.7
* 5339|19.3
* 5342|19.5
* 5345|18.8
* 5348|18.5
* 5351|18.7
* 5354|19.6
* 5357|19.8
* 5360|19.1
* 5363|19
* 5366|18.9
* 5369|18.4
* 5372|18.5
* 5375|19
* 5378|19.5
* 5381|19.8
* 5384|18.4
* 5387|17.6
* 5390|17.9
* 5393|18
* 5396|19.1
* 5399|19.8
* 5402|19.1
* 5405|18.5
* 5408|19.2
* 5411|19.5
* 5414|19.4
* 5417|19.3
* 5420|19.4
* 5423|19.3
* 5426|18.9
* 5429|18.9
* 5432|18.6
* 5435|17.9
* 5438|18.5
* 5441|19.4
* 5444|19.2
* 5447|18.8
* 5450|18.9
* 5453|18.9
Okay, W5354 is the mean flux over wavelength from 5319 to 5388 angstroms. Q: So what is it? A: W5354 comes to 18.9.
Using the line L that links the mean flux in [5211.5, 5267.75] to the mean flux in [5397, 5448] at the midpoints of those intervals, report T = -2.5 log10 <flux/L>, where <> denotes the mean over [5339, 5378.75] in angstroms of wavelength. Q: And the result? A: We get 0.01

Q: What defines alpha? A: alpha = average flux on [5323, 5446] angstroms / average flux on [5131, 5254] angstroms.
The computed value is 1.03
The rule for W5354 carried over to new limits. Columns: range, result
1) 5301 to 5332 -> 18.5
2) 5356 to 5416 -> 18.9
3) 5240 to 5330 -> 18.5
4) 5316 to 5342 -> 18.8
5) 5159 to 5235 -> 18.4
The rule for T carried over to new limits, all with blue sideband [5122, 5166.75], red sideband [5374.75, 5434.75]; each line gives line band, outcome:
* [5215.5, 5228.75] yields -0.19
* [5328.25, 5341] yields 0.00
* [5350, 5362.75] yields -0.02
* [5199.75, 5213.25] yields 0.05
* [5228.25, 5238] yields 0.11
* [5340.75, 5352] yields 0.01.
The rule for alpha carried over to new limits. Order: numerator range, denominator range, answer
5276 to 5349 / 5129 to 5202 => 1.02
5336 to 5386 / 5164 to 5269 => 1.03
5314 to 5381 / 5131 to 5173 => 1.02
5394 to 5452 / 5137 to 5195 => 1.07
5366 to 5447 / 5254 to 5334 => 1.02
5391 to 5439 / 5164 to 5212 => 1.08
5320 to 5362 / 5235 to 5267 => 1.03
